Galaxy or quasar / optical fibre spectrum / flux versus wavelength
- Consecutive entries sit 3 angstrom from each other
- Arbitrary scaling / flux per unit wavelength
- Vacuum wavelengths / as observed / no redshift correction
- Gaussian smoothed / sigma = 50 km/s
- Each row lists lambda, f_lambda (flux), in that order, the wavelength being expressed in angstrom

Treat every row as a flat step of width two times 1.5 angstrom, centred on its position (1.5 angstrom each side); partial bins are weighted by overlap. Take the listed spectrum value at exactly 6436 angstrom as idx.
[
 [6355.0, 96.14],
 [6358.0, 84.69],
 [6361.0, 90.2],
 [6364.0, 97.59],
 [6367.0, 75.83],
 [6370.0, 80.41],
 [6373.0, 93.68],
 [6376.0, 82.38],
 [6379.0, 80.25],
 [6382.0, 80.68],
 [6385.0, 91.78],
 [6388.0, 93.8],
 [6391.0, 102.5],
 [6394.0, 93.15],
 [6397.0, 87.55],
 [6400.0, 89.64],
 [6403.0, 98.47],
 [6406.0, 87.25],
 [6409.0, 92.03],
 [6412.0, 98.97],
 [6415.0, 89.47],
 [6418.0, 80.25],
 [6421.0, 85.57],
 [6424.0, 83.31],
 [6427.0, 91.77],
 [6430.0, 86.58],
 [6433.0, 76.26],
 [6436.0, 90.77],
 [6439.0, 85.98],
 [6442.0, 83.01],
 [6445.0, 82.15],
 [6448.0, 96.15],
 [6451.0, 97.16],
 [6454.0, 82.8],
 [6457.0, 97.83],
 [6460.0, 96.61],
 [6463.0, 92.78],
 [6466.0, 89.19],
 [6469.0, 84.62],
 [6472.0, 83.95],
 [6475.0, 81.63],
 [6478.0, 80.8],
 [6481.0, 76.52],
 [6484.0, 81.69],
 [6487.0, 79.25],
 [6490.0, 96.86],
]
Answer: 90.77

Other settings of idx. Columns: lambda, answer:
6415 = 89.47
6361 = 90.2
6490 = 96.86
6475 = 81.63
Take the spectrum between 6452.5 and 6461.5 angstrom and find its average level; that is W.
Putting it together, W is 92.4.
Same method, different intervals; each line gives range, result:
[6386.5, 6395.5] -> 96.5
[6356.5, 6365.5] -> 90.8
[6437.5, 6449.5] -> 86.8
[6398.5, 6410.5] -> 91.8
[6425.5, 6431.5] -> 89.2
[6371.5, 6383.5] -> 84.2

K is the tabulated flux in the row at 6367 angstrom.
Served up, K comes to 75.83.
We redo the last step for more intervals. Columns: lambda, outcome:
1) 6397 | 87.55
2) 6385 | 91.78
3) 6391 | 102.5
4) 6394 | 93.15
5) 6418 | 80.25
